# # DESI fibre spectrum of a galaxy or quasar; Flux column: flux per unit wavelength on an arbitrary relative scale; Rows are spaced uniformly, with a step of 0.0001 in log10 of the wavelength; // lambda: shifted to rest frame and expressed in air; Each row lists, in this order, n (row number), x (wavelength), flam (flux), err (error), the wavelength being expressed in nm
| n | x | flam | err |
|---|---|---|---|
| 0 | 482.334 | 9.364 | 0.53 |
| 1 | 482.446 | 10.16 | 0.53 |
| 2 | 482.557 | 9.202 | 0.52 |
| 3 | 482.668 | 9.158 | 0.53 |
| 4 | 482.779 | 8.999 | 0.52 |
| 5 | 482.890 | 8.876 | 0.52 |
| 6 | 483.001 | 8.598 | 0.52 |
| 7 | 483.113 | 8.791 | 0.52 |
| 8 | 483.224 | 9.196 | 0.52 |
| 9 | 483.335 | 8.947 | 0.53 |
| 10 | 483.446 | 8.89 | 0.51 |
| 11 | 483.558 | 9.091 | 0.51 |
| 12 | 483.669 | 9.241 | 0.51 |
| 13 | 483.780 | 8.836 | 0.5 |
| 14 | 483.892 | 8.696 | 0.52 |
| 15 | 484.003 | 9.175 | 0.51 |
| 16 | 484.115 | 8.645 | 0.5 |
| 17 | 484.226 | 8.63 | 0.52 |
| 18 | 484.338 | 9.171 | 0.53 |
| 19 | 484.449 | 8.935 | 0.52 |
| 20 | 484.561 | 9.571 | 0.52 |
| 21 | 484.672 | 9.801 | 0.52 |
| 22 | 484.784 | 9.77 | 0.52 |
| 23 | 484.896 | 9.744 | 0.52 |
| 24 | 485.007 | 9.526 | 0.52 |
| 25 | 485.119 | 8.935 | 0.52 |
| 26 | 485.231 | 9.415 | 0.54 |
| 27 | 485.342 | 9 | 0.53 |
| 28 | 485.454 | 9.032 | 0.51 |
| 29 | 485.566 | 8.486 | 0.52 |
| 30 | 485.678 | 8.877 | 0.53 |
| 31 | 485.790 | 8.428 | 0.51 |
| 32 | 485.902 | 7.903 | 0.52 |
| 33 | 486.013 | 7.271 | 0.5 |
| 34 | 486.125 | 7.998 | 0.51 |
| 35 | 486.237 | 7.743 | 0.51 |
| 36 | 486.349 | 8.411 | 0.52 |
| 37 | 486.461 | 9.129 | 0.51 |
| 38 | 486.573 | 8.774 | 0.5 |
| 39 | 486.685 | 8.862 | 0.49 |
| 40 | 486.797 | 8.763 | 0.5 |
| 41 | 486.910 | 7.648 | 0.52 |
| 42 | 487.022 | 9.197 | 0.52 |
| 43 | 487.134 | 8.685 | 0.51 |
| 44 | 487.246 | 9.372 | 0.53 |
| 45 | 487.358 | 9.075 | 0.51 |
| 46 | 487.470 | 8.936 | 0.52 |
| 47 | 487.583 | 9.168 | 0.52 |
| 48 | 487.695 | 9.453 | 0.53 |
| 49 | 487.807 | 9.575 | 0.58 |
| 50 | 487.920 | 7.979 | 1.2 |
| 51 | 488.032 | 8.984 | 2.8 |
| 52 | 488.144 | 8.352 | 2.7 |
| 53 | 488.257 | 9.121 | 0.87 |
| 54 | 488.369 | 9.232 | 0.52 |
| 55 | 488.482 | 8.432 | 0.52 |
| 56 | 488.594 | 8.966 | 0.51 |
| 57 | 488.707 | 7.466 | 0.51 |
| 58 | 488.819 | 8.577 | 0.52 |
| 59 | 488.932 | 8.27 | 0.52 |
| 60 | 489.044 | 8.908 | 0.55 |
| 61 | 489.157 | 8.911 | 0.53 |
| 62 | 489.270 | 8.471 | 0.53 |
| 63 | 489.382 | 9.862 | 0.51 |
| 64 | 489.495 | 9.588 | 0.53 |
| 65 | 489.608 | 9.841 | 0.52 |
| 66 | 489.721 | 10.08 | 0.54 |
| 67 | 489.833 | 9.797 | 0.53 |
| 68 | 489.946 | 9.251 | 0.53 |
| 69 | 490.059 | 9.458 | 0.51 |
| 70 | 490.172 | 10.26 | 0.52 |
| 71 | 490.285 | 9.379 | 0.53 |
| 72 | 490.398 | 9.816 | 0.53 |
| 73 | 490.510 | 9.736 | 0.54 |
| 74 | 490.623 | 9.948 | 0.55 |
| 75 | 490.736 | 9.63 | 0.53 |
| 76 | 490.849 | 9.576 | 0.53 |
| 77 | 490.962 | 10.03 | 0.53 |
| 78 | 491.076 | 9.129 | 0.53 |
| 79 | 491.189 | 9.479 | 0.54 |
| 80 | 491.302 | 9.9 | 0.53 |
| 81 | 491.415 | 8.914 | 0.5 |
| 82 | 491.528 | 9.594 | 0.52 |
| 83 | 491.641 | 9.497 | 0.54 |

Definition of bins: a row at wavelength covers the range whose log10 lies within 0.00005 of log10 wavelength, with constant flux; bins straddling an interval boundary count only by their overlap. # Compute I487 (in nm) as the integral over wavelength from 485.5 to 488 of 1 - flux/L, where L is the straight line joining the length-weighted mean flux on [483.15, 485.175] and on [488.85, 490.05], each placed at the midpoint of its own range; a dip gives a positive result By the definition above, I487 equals 0.160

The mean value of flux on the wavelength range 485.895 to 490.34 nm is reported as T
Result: 8.89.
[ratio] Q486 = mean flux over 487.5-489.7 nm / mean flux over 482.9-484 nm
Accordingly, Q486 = 1.0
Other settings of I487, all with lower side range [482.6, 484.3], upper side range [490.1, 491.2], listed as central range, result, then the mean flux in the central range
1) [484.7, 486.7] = 0.09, 8.75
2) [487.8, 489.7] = 0.13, 8.86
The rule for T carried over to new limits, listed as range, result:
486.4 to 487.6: 8.86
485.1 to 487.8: 8.7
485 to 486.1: 8.63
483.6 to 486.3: 8.87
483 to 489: 8.83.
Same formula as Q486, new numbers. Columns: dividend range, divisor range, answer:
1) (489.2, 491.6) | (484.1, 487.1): 1.09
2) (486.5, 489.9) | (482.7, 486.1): 1.00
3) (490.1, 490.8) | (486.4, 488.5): 1.10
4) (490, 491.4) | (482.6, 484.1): 1.08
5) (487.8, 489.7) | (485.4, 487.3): 1.04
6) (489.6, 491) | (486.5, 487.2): 1.12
